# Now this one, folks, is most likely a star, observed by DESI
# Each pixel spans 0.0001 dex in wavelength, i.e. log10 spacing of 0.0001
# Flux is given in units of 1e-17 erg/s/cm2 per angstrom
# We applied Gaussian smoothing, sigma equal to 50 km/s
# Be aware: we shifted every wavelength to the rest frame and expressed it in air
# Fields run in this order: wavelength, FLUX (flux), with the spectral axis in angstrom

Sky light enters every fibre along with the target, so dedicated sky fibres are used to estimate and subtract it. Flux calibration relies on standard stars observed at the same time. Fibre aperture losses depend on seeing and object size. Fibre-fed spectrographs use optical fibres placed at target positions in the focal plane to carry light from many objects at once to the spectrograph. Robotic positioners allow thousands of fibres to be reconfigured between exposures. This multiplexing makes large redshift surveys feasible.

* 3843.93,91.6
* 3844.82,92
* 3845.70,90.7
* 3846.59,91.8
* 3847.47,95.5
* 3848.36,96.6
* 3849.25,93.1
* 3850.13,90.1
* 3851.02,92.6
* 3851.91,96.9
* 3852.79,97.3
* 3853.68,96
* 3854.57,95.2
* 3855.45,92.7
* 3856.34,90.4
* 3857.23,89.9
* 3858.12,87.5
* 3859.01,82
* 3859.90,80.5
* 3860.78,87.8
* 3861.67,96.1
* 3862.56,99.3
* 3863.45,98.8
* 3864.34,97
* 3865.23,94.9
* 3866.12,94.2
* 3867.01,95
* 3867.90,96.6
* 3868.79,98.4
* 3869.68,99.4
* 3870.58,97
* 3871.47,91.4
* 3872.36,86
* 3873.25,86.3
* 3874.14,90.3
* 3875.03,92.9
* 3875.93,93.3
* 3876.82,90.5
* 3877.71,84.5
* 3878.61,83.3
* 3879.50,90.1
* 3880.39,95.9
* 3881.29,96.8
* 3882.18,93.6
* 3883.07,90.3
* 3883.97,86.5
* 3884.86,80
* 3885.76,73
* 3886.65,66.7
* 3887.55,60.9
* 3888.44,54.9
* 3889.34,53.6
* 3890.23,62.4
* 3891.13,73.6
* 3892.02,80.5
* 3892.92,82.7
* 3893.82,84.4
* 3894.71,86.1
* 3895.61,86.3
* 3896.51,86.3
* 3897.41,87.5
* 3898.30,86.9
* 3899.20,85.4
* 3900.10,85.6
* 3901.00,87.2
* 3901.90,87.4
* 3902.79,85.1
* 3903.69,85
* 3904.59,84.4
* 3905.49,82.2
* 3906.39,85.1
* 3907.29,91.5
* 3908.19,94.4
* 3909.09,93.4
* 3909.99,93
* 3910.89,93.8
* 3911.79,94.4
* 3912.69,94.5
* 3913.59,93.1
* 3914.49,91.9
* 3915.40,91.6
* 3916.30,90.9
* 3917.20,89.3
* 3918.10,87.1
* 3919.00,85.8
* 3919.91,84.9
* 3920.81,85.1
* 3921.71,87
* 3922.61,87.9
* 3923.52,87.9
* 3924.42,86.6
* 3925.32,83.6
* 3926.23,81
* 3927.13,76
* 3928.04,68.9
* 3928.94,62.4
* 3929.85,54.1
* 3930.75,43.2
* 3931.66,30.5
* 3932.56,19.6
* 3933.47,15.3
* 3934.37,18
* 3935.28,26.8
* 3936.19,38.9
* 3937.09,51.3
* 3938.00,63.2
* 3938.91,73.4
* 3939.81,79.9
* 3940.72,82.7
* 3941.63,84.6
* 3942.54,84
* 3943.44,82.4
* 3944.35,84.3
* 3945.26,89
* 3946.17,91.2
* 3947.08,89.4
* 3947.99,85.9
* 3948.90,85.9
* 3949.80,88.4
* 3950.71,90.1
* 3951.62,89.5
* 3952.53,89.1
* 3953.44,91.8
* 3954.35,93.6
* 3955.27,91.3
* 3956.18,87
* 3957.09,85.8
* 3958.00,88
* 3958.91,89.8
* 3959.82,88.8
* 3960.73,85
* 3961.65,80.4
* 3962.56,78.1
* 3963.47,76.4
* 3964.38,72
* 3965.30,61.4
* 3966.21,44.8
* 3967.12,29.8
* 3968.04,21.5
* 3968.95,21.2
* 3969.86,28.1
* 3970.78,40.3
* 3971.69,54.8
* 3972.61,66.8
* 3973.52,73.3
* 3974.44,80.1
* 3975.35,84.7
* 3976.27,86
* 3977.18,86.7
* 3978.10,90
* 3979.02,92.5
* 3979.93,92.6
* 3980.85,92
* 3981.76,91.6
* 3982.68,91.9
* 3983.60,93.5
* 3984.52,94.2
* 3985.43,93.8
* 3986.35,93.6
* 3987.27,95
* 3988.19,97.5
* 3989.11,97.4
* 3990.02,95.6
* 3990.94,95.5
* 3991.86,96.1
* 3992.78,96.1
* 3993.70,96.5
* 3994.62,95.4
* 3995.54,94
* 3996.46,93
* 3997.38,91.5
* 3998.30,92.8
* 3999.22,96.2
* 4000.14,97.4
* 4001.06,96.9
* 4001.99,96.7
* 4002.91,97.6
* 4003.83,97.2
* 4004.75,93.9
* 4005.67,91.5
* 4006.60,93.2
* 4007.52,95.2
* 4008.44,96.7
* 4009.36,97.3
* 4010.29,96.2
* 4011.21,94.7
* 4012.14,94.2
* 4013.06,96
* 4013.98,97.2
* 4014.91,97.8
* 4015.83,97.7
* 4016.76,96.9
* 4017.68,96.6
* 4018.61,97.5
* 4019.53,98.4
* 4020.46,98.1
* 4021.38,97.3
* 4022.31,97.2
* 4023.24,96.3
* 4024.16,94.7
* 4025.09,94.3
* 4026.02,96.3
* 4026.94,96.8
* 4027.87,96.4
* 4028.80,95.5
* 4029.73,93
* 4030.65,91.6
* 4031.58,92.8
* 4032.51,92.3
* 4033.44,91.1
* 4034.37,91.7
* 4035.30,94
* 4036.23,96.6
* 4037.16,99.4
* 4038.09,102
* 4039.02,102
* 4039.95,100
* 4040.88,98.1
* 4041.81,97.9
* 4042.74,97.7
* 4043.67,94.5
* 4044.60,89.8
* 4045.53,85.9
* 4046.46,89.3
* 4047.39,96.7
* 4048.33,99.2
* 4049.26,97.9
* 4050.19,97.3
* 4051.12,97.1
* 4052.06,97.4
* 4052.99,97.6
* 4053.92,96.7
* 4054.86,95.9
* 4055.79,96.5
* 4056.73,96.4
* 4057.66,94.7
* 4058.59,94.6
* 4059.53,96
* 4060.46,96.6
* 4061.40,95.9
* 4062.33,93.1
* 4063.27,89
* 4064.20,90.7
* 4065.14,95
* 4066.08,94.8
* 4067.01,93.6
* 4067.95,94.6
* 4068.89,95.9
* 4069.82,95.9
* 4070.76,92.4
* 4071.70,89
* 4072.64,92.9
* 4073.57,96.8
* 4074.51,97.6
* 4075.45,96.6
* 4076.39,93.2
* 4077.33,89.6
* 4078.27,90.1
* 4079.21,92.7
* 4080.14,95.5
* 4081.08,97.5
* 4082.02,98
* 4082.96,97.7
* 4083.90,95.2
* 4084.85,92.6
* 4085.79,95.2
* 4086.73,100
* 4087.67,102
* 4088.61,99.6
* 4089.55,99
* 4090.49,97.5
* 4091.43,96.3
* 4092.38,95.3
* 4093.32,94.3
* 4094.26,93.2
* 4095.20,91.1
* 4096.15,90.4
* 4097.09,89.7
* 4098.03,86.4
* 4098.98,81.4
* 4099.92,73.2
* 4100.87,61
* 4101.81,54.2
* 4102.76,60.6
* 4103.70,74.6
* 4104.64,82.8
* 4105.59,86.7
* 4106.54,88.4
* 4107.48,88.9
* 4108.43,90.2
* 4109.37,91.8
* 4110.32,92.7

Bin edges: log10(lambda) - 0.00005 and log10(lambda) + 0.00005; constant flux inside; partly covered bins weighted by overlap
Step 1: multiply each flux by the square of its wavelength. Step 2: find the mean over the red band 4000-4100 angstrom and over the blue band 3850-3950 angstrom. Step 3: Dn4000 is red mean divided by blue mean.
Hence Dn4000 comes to 1.2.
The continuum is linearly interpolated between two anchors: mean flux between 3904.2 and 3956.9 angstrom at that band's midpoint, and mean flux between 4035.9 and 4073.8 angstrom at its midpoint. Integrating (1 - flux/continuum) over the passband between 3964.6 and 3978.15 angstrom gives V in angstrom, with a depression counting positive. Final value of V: 4.30 angstrom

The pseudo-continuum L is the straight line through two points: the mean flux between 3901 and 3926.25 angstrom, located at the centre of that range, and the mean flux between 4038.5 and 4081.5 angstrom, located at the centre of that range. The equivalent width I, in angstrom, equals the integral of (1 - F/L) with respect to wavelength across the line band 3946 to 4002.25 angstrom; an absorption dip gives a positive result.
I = 5.1 angstrom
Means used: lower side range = 88.6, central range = 82.9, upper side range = 95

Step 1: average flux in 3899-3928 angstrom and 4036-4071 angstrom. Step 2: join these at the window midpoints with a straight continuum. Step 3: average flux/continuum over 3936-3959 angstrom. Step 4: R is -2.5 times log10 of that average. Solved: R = 0.081 mag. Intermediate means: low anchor 87.6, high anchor 95.7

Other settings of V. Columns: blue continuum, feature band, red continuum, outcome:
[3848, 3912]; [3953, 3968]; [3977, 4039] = 2.63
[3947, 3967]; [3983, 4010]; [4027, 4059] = -2.08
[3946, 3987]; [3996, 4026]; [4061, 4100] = -4.12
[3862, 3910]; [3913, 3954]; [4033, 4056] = 6.83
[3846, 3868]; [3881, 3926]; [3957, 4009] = 2.43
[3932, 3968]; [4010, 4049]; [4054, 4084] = -3.89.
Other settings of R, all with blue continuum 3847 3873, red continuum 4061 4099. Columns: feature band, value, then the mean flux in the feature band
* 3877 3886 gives 0.07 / 87.8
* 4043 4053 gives -0.01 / 94.7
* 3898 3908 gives 0.09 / 86.2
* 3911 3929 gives 0.09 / 86.2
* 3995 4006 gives -0.01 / 95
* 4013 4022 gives -0.04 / 97.4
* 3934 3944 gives 0.43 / 62.9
